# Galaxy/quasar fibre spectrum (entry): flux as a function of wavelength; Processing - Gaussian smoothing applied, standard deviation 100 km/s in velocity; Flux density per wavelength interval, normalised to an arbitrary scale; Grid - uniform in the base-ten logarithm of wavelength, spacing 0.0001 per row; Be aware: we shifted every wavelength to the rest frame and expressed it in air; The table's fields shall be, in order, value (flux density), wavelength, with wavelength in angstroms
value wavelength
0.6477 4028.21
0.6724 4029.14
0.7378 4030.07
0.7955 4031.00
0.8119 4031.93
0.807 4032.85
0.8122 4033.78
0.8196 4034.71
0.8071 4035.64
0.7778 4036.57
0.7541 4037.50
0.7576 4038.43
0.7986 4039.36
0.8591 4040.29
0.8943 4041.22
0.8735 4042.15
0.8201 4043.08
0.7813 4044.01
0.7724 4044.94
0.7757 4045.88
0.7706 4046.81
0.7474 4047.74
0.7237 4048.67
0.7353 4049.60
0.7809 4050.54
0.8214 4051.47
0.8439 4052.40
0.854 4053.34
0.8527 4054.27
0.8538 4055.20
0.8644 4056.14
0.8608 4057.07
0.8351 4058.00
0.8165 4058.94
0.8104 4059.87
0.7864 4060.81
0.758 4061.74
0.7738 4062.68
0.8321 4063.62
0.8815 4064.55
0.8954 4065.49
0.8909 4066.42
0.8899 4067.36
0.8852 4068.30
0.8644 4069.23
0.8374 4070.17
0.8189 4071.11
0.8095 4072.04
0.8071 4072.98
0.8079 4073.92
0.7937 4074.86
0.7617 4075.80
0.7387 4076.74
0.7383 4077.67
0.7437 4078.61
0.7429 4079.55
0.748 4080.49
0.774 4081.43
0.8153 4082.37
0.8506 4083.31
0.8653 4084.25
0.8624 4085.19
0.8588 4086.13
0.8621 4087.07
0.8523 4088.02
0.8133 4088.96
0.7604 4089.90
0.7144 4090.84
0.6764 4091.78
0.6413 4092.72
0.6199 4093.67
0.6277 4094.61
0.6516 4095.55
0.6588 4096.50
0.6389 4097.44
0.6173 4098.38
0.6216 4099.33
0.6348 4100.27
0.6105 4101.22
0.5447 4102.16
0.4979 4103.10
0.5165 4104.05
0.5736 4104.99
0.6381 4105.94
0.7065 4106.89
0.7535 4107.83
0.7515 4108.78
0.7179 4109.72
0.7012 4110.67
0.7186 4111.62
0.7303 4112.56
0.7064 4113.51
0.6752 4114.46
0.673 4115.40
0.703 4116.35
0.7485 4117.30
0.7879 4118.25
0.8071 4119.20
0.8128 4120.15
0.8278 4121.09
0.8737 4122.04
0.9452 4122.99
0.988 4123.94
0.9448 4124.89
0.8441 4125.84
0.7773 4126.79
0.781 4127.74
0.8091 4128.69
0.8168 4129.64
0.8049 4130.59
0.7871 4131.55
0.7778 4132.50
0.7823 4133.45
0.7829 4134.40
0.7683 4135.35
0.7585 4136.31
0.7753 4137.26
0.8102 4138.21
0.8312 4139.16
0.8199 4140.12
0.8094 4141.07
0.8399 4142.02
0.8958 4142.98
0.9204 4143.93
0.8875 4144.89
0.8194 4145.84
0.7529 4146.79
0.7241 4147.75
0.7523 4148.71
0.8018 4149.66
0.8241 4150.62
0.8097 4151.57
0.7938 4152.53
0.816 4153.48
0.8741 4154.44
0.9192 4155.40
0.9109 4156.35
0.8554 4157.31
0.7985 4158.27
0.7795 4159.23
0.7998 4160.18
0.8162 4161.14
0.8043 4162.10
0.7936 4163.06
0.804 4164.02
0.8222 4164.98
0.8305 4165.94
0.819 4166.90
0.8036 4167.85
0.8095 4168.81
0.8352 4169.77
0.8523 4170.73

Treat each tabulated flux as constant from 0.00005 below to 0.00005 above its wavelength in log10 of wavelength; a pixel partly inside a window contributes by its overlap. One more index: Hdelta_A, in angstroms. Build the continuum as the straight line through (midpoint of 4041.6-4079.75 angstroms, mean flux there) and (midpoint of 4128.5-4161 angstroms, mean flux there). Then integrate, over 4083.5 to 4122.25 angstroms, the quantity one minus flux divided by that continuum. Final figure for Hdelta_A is 5.0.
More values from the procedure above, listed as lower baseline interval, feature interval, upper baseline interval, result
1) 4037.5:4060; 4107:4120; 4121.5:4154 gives 1.4 angstroms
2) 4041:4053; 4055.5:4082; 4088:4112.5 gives -2.6 angstroms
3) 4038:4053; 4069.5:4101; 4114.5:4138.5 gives 2.0 angstroms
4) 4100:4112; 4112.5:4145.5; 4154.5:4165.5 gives -4.0 angstroms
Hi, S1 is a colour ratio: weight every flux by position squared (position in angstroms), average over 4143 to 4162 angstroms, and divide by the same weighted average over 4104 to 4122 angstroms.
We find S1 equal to 1.17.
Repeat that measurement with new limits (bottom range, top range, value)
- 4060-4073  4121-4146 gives 1.03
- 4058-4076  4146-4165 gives 1.02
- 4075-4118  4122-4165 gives 1.19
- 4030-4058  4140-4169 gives 1.08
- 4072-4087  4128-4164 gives 1.06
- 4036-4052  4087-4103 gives 0.87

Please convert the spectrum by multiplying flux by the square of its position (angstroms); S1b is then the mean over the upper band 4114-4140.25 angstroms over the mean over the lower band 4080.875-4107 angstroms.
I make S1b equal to 1.17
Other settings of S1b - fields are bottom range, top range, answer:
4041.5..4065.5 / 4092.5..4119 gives 0.84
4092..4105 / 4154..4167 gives 1.41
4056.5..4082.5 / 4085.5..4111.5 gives 0.85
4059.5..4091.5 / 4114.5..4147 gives 1.03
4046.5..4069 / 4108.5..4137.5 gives 0.99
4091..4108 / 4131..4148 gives 1.32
